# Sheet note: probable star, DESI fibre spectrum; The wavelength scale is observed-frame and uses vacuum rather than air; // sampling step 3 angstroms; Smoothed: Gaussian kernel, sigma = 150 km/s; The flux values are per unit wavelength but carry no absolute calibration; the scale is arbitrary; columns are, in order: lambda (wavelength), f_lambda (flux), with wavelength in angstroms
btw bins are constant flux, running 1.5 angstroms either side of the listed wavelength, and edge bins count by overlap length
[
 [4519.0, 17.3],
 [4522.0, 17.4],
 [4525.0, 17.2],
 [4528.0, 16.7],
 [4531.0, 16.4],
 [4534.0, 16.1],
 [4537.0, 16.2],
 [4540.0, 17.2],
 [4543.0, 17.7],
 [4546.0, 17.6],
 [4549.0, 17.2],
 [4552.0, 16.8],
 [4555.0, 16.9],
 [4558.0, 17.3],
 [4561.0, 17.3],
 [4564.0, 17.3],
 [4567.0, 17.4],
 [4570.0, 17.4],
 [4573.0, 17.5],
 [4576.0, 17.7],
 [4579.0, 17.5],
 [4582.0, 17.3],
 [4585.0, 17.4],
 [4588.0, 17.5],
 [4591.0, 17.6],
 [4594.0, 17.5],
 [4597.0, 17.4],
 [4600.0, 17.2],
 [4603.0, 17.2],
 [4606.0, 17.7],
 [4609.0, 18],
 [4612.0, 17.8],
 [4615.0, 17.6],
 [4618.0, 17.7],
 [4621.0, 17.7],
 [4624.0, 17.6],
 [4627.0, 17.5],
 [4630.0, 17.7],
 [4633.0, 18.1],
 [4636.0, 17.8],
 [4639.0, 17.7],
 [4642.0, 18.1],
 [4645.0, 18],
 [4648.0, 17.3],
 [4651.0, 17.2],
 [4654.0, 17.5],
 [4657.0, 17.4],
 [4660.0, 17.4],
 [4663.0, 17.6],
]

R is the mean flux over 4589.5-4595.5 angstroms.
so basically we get 17.6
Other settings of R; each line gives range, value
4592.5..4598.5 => 17.4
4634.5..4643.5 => 17.9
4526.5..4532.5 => 16.5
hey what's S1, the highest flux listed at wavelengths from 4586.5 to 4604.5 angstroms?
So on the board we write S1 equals 17.6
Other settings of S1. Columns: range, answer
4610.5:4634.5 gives 18.1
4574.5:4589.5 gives 17.7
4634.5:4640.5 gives 17.8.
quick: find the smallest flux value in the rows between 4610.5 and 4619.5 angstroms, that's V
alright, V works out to 17.6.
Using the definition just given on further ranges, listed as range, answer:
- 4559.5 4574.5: 17.3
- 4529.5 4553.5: 16.1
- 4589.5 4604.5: 17.2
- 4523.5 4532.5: 16.4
